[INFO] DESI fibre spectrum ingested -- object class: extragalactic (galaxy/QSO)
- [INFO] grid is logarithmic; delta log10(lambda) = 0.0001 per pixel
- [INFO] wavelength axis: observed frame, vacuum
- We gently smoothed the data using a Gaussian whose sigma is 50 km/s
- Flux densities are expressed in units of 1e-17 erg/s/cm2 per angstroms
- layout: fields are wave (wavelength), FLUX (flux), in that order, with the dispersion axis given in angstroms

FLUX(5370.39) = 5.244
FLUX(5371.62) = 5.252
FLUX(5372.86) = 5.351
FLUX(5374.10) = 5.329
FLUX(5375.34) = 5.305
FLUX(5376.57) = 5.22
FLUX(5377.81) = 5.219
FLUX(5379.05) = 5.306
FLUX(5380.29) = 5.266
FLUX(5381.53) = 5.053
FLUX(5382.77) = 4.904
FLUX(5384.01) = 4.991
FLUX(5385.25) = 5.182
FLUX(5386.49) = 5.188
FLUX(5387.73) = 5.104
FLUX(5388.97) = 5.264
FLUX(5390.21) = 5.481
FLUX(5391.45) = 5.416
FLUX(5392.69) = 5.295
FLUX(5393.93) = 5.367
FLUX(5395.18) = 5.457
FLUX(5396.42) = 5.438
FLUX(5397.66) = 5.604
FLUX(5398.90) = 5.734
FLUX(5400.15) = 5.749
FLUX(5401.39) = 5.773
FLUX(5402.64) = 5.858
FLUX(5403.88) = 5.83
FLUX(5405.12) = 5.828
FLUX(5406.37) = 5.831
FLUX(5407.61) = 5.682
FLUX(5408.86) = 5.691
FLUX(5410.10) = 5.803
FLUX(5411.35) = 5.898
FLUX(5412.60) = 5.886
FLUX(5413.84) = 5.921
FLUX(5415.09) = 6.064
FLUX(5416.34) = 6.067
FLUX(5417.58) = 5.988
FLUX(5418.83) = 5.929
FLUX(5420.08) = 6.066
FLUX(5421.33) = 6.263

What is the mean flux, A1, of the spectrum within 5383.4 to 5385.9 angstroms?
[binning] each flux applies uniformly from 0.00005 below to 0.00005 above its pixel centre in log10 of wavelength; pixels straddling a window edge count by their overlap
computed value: 5.09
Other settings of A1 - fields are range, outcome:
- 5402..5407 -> 5.84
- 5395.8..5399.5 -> 5.6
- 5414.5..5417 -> 6.07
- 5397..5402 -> 5.72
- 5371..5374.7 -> 5.31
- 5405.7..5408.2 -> 5.76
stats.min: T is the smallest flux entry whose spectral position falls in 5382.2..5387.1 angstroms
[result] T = 4.904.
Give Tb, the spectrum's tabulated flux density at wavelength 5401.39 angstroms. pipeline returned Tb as 5.773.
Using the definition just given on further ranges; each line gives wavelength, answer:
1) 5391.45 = 5.416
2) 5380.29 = 5.266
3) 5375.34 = 5.305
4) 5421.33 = 6.263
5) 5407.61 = 5.682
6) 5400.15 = 5.749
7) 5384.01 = 4.991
